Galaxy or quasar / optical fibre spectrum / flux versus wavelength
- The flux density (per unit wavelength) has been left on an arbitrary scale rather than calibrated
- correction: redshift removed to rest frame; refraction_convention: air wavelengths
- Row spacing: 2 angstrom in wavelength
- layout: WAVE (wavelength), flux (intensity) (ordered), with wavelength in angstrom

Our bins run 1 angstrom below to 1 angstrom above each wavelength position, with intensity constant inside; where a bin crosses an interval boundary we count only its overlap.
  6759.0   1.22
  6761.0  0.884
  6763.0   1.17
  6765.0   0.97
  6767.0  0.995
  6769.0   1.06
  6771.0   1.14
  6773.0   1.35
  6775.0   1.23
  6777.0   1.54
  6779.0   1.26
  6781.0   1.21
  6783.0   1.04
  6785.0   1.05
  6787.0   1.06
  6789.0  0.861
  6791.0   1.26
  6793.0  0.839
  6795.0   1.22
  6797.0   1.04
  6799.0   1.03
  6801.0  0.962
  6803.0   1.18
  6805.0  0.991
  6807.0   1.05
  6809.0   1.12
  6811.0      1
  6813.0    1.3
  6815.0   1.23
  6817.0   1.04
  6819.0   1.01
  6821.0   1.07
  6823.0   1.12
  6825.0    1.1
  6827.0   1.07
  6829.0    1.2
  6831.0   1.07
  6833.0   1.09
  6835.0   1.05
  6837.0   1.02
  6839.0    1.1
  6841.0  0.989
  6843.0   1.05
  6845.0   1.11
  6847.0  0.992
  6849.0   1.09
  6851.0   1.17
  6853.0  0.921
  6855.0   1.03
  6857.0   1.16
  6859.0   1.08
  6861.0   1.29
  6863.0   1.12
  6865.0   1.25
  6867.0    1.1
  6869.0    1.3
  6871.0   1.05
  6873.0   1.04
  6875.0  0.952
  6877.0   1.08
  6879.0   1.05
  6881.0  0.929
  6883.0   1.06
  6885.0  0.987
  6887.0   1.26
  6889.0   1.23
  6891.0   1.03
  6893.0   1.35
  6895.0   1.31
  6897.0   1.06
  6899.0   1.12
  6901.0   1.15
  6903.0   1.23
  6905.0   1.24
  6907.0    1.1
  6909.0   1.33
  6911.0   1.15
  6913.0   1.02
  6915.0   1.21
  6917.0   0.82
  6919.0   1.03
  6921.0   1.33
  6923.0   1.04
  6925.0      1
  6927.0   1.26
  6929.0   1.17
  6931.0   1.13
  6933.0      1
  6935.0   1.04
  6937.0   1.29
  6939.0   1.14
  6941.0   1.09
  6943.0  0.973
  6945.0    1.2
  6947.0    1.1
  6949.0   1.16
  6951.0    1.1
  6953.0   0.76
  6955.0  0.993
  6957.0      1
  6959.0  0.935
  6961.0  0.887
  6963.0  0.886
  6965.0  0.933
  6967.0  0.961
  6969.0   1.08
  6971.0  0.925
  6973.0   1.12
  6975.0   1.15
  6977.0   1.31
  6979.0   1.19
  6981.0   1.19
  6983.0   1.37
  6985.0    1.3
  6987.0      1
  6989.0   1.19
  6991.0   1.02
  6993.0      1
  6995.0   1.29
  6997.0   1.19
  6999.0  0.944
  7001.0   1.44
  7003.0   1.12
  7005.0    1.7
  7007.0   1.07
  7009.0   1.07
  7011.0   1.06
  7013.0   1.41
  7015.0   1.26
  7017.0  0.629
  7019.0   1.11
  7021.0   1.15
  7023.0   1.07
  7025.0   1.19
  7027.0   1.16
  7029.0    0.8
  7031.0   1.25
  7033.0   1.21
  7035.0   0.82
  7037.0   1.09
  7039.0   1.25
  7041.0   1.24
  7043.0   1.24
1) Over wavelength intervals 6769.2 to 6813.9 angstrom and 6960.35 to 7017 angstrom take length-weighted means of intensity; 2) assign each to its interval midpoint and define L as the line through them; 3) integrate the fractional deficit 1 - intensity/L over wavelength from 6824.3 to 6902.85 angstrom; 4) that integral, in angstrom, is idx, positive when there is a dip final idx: 1.67 angstrom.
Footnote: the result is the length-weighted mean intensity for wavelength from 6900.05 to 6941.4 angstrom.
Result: 1.13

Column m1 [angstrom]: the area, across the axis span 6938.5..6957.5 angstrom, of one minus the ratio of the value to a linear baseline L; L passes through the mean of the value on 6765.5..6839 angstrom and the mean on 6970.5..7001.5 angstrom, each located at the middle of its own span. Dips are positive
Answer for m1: 1.7 angstrom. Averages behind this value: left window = 1.11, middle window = 1.05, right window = 1.16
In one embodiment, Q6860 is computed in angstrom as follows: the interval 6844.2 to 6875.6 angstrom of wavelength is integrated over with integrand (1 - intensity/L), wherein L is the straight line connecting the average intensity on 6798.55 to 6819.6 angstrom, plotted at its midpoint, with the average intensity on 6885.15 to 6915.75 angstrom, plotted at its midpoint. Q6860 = 0.91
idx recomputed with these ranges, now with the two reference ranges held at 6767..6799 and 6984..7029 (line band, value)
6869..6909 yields 0.46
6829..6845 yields 1.02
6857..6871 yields -0.47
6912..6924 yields 0.70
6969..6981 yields 0.06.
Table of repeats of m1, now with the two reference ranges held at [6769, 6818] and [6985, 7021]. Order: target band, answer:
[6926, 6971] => 3.8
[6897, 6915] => -0.4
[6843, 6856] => 0.9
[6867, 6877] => 0.4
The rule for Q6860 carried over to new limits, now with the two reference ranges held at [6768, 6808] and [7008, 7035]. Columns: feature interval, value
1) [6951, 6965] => 2.2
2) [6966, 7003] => -1.7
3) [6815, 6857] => 1.6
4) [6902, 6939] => -0.9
